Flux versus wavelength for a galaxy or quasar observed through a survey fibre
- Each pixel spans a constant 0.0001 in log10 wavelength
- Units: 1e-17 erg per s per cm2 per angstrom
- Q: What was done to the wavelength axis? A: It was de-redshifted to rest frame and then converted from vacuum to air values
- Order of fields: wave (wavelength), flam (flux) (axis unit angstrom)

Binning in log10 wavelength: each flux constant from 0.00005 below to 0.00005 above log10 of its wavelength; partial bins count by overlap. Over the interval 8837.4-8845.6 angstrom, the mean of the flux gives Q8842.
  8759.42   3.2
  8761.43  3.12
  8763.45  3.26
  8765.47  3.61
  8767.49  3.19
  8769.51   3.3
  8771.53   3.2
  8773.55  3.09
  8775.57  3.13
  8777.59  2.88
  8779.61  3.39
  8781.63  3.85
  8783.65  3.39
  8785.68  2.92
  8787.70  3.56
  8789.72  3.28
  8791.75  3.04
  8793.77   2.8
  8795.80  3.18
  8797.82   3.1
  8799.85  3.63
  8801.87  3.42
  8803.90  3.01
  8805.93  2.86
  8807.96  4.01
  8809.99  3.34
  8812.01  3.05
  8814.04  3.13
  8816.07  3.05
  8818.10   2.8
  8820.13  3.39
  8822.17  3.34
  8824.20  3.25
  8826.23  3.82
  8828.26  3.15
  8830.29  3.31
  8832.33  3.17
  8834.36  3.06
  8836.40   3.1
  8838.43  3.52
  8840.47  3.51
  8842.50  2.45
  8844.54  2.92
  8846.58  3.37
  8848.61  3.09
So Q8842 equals 3.1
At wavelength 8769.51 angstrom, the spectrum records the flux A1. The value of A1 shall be 3.3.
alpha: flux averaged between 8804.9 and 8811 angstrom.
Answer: 3.4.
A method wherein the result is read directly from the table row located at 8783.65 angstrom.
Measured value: 3.39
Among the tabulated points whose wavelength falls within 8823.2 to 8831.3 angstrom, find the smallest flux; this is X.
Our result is 3.15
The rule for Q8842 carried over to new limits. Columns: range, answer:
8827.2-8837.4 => 3.16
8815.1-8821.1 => 3.08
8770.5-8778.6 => 3.08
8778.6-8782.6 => 3.62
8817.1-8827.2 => 3.32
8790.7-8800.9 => 3.15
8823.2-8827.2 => 3.53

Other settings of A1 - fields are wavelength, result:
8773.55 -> 3.09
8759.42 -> 3.2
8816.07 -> 3.05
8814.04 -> 3.13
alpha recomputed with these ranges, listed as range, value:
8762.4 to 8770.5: 3.34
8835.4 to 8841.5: 3.38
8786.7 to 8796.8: 3.17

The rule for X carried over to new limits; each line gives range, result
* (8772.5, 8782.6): 2.88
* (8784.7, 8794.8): 2.8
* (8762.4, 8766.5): 3.26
